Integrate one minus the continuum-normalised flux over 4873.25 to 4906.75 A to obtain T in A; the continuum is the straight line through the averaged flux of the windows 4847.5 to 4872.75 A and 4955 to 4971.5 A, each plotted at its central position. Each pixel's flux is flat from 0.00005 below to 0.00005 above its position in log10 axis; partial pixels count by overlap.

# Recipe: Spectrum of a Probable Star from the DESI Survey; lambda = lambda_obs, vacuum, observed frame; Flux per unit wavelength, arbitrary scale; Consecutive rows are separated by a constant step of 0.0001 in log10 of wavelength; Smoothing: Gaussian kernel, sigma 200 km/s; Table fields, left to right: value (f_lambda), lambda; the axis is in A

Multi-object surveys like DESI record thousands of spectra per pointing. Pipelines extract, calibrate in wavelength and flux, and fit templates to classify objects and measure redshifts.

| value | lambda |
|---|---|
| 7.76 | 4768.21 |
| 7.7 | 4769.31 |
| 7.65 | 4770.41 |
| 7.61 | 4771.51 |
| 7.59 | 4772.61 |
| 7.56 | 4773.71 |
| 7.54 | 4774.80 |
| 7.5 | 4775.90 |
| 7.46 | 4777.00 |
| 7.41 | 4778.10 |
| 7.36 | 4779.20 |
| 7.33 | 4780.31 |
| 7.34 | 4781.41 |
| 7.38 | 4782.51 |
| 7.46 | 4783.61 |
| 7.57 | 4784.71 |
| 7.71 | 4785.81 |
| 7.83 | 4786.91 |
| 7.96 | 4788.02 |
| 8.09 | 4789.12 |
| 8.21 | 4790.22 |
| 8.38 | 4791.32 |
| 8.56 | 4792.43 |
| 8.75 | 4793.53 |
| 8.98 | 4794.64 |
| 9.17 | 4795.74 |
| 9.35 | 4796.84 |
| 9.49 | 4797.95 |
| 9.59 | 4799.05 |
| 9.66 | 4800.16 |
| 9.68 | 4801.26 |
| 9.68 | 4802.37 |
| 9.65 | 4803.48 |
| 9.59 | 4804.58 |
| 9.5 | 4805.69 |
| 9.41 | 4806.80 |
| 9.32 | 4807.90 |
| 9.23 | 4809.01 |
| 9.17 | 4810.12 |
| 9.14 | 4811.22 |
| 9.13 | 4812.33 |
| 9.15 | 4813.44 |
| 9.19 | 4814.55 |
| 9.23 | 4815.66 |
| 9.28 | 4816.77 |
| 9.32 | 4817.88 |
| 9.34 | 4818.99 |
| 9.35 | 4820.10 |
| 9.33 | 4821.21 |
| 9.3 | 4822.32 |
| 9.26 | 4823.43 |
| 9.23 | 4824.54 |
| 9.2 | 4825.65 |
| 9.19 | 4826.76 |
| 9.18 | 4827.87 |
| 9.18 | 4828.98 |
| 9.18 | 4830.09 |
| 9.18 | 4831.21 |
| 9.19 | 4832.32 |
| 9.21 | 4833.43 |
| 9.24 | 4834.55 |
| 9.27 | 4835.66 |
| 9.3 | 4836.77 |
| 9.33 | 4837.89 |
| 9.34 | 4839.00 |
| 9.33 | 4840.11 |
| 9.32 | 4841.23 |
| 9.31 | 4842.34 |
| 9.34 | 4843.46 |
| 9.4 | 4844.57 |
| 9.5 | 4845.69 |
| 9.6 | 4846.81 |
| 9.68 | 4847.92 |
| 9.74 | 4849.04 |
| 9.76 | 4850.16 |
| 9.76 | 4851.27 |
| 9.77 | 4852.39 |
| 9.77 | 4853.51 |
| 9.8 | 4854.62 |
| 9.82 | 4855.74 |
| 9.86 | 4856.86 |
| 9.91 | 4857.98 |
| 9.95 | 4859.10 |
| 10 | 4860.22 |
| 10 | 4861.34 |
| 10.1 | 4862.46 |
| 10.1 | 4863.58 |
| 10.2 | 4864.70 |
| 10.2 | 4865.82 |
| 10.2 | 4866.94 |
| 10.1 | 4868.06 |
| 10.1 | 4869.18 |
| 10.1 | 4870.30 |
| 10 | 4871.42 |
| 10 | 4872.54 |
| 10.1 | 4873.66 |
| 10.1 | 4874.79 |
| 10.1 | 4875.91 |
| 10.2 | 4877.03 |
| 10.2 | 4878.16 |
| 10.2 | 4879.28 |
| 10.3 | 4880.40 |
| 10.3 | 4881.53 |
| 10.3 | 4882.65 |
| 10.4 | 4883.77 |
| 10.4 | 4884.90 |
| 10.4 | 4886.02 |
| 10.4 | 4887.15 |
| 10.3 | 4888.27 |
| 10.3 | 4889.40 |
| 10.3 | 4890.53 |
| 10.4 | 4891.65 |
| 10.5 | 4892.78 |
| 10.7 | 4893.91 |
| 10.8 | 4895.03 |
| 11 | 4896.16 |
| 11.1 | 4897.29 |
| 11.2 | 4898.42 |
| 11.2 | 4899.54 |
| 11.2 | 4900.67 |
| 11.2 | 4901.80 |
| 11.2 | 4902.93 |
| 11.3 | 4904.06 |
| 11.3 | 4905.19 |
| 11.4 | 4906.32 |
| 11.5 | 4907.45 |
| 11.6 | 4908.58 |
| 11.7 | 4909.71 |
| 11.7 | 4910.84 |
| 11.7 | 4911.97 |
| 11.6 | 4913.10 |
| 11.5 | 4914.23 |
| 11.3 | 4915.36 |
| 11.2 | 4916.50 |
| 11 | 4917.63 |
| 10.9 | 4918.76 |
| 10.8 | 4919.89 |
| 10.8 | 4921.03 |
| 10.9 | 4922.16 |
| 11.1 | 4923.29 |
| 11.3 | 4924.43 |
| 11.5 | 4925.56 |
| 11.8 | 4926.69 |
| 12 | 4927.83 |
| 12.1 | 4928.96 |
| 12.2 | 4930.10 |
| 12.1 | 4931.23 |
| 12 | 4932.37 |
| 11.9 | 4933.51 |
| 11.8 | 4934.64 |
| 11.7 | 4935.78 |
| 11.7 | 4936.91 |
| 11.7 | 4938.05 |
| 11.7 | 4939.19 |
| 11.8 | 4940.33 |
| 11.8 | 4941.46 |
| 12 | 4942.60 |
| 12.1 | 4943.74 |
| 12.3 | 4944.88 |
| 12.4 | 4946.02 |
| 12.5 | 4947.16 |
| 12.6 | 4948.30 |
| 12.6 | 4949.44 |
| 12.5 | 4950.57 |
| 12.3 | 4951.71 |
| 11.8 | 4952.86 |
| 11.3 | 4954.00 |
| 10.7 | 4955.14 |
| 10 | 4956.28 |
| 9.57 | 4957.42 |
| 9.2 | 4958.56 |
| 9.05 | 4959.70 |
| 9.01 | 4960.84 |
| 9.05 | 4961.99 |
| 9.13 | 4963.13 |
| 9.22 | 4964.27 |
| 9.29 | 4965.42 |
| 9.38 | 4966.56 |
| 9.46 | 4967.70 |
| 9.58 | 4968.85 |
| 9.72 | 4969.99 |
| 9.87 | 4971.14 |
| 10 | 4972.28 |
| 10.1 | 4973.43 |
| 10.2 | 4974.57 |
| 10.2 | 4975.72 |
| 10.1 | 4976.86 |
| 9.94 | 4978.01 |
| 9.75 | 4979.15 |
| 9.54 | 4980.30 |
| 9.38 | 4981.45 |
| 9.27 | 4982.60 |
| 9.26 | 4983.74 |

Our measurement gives -2.81 A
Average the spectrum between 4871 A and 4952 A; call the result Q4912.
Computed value 11.2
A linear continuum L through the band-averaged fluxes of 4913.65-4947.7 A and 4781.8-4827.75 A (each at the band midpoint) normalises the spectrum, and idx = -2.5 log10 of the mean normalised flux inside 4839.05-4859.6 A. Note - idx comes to 0.03 mag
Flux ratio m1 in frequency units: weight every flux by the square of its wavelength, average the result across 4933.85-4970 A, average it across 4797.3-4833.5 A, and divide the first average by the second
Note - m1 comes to 1.2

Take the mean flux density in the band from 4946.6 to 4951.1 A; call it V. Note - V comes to 12.6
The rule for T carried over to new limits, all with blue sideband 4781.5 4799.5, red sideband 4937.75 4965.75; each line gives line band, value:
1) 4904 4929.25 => -2.26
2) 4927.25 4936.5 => -1.10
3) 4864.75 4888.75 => -1.02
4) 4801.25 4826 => -1.62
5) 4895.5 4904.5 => -0.88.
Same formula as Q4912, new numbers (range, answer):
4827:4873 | 9.66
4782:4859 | 9.19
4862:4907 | 10.5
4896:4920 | 11.3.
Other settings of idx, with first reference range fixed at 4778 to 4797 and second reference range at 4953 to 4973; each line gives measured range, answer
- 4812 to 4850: -0.11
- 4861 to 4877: -0.15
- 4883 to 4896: -0.16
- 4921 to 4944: -0.24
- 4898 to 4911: -0.24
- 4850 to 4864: -0.14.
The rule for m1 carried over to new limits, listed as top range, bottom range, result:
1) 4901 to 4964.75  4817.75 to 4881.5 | 1.21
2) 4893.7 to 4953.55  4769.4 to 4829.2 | 1.41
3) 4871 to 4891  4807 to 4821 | 1.14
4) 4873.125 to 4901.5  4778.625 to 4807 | 1.27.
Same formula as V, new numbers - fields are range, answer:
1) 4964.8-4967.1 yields 9.32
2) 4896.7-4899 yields 11.2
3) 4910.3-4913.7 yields 11.7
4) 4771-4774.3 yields 7.6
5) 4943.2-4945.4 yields 12.2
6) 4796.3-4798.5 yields 9.41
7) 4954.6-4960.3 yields 9.71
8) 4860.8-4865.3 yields 10.1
